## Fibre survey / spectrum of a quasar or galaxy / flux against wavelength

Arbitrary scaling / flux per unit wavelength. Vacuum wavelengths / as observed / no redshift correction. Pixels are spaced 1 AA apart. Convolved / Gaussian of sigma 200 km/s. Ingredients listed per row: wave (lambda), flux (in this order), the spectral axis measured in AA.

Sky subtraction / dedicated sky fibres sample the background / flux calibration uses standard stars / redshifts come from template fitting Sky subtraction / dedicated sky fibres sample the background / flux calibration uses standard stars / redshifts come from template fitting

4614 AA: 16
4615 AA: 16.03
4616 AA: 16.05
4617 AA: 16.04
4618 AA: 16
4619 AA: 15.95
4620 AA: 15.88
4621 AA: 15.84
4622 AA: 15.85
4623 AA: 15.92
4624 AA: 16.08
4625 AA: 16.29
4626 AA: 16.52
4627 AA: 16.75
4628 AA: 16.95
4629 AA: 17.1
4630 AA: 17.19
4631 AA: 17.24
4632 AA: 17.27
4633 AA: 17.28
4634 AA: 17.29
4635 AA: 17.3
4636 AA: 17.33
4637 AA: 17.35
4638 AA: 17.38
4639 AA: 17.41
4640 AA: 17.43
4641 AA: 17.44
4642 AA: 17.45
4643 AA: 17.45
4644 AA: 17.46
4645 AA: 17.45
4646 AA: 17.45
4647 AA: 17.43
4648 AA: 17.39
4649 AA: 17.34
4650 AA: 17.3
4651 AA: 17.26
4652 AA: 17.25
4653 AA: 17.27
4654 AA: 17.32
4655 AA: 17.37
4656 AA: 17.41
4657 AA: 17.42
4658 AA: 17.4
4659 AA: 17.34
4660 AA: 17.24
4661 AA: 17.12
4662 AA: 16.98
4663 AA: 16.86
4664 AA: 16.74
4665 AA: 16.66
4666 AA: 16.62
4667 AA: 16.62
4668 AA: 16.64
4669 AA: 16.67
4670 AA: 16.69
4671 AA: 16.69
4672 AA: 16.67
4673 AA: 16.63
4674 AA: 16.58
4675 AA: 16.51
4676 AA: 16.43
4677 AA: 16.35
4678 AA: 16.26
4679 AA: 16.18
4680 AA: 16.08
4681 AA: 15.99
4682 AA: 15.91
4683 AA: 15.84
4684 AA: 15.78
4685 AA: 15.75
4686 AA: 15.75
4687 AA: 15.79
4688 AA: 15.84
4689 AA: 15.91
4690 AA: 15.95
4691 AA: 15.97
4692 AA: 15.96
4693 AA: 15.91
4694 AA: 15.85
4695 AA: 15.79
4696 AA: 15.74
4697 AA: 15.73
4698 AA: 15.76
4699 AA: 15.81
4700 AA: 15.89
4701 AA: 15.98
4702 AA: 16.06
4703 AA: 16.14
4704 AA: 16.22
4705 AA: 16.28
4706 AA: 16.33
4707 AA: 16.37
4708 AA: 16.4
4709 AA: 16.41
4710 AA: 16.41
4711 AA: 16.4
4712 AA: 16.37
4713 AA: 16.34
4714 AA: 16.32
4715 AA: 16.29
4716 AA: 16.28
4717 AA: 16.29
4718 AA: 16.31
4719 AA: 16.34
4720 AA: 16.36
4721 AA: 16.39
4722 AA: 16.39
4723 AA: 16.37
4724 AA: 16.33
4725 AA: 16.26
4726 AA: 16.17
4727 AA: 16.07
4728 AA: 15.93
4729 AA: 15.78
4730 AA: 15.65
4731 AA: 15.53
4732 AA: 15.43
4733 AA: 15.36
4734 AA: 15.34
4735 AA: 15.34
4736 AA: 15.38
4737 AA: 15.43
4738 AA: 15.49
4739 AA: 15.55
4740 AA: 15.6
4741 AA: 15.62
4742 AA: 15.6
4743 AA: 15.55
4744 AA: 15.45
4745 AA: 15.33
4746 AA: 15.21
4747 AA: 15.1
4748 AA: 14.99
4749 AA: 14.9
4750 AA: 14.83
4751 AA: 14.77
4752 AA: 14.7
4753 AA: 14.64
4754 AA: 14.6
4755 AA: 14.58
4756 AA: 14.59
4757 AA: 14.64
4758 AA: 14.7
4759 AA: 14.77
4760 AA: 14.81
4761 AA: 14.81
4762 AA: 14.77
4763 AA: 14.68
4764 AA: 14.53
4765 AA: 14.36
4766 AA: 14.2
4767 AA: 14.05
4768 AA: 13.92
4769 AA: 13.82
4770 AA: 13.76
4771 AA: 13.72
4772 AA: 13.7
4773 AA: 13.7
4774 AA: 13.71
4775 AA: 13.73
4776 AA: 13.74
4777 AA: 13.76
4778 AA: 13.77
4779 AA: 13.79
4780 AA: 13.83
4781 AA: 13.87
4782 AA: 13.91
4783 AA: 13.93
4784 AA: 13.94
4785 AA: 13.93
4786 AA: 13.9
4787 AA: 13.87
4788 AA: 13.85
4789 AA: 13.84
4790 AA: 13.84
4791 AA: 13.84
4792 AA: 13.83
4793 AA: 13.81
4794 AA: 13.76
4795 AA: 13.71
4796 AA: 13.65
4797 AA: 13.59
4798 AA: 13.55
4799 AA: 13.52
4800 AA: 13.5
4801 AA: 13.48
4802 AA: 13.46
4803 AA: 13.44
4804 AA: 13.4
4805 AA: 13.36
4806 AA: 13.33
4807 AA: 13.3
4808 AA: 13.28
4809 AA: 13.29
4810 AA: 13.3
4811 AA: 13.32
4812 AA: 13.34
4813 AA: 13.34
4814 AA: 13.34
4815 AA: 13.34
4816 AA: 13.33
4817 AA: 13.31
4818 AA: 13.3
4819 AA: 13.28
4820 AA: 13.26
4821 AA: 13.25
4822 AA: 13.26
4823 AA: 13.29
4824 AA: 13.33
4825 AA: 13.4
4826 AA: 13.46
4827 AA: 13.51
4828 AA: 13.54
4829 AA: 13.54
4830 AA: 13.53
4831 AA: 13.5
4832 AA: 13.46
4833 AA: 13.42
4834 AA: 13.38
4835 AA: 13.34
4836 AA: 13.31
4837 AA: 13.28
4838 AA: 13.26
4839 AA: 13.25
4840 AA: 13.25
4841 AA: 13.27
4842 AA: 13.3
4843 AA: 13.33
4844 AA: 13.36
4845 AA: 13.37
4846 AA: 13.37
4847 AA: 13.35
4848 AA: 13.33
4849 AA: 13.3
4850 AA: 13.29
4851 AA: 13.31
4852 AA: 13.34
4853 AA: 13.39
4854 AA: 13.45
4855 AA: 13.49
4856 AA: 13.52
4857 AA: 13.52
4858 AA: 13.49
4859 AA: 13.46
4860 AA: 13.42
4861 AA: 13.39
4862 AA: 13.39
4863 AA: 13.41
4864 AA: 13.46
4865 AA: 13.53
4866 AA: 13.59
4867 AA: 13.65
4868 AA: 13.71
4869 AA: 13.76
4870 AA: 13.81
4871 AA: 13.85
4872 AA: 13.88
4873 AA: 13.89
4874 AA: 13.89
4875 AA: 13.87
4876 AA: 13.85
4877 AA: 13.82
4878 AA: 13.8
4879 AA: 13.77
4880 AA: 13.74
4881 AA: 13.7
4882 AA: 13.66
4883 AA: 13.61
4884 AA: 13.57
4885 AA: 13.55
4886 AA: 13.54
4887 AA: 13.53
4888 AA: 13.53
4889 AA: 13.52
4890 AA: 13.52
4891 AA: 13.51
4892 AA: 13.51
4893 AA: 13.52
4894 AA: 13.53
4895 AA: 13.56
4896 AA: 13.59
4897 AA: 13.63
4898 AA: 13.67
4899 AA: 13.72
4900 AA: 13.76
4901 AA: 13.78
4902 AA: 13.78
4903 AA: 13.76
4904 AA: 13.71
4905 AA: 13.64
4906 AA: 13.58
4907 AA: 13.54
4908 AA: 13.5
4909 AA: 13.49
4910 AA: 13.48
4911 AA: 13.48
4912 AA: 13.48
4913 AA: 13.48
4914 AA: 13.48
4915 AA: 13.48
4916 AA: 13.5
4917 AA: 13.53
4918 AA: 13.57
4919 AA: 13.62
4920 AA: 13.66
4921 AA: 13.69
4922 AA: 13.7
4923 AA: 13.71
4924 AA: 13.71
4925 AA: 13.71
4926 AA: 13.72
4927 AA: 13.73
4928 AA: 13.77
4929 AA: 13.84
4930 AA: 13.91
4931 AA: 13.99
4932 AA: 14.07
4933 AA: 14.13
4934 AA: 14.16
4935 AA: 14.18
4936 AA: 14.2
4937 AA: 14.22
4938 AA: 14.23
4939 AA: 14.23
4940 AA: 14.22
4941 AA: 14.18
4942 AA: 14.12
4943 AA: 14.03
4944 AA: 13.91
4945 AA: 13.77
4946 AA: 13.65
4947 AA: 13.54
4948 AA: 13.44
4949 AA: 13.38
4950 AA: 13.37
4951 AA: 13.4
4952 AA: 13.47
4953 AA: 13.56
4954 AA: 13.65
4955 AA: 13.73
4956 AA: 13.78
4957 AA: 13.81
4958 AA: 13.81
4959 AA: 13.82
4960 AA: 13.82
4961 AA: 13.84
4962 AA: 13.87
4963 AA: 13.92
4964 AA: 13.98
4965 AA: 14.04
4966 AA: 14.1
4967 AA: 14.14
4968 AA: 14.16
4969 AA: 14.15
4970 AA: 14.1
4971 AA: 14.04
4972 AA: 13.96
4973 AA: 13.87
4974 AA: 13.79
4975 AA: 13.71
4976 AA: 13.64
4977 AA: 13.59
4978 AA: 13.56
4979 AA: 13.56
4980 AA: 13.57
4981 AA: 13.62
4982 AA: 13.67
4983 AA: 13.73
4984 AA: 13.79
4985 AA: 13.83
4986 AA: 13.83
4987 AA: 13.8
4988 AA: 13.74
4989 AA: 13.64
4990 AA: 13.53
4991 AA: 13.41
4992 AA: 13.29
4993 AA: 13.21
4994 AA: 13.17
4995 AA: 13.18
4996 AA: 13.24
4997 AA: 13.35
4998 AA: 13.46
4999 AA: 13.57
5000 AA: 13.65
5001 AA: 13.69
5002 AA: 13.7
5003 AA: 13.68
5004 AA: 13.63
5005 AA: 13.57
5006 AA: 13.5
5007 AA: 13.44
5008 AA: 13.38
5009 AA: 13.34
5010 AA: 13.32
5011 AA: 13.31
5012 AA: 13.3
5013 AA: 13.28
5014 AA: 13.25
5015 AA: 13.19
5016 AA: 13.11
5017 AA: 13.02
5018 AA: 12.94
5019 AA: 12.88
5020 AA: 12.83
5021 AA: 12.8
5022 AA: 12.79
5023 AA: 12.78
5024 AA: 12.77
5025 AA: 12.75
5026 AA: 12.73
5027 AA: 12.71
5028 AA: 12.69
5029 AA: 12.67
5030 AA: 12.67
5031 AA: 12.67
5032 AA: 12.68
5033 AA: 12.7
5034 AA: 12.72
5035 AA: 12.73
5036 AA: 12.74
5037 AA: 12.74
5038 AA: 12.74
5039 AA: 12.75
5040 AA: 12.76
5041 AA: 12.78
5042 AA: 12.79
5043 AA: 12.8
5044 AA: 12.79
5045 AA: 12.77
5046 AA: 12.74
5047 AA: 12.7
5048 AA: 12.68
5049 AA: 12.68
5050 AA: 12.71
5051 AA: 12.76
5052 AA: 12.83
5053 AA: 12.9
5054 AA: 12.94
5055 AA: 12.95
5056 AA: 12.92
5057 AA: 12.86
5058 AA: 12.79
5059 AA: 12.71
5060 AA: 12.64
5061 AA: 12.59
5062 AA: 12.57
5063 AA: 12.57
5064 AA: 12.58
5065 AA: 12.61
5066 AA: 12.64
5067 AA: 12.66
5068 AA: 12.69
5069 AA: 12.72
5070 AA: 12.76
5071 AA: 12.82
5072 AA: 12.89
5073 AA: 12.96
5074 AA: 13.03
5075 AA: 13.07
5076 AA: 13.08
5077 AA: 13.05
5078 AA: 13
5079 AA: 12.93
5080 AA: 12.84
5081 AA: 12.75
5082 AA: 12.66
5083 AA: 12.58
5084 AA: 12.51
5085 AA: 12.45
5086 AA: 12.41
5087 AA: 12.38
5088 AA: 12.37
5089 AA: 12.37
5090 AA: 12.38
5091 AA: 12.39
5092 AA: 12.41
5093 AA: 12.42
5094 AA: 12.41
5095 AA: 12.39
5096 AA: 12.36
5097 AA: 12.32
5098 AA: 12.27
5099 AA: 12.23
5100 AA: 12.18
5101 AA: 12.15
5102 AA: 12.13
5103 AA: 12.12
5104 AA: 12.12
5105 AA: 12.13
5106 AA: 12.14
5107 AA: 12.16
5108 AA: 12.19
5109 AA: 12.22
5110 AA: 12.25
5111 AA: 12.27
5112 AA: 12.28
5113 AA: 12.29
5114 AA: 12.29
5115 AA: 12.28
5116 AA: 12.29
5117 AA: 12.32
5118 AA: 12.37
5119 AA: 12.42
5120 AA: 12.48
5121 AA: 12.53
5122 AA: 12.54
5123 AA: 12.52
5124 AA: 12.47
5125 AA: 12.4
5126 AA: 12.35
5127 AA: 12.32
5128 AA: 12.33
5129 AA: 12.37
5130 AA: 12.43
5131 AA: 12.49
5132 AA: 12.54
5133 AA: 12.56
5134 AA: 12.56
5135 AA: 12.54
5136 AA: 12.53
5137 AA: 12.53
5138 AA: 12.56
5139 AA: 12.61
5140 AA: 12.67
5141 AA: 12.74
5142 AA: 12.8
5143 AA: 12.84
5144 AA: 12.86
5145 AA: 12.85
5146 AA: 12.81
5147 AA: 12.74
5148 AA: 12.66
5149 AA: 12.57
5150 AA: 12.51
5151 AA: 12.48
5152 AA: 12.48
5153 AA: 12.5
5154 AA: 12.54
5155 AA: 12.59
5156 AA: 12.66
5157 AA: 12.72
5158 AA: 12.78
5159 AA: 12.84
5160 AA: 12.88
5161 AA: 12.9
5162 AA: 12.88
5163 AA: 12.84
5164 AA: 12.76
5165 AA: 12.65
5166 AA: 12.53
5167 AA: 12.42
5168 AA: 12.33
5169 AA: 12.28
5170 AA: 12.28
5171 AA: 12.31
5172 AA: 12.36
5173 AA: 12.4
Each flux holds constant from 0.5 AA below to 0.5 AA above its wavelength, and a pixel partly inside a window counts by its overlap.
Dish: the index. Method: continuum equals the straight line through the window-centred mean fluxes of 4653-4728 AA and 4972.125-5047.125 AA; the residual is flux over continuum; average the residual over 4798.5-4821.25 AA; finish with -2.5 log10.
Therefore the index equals 0.14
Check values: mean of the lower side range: 16.4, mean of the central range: 13.4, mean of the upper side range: 13.2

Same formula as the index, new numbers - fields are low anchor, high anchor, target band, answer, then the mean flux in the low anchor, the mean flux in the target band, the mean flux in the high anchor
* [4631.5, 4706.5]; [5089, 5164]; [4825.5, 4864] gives 0.127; 16.7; 13.4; 12.5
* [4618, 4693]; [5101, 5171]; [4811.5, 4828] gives 0.148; 16.7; 13.3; 12.5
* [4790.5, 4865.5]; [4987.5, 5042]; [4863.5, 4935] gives -0.031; 13.4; 13.7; 13.1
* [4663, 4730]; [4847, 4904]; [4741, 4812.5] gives 0.071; 16.2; 14.1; 13.6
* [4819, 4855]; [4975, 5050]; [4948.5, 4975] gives -0.049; 13.4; 13.8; 13.2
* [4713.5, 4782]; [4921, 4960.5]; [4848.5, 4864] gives 0.074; 15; 13.4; 13.8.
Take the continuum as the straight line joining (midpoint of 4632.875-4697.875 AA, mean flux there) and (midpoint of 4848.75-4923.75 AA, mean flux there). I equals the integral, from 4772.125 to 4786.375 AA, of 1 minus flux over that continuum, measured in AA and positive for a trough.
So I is 1.2 AA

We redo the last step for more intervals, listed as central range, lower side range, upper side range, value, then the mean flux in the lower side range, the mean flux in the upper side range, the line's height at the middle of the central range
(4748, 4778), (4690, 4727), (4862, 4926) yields 2.1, 16.2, 13.6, 15.4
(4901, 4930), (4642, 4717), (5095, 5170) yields 1.6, 16.5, 12.5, 14.4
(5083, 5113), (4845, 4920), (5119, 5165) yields 1.1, 13.6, 12.6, 12.8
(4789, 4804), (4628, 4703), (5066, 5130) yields 1.7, 16.7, 12.5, 15.4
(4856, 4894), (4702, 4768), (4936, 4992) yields 2.2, 15.5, 13.8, 14.5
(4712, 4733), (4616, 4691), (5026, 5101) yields -0.1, 16.7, 12.7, 16.1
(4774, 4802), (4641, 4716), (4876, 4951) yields 2.7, 16.5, 13.7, 15.2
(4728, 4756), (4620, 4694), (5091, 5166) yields 1.3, 16.7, 12.5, 16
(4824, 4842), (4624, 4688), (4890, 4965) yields 1.7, 16.9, 13.7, 14.8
